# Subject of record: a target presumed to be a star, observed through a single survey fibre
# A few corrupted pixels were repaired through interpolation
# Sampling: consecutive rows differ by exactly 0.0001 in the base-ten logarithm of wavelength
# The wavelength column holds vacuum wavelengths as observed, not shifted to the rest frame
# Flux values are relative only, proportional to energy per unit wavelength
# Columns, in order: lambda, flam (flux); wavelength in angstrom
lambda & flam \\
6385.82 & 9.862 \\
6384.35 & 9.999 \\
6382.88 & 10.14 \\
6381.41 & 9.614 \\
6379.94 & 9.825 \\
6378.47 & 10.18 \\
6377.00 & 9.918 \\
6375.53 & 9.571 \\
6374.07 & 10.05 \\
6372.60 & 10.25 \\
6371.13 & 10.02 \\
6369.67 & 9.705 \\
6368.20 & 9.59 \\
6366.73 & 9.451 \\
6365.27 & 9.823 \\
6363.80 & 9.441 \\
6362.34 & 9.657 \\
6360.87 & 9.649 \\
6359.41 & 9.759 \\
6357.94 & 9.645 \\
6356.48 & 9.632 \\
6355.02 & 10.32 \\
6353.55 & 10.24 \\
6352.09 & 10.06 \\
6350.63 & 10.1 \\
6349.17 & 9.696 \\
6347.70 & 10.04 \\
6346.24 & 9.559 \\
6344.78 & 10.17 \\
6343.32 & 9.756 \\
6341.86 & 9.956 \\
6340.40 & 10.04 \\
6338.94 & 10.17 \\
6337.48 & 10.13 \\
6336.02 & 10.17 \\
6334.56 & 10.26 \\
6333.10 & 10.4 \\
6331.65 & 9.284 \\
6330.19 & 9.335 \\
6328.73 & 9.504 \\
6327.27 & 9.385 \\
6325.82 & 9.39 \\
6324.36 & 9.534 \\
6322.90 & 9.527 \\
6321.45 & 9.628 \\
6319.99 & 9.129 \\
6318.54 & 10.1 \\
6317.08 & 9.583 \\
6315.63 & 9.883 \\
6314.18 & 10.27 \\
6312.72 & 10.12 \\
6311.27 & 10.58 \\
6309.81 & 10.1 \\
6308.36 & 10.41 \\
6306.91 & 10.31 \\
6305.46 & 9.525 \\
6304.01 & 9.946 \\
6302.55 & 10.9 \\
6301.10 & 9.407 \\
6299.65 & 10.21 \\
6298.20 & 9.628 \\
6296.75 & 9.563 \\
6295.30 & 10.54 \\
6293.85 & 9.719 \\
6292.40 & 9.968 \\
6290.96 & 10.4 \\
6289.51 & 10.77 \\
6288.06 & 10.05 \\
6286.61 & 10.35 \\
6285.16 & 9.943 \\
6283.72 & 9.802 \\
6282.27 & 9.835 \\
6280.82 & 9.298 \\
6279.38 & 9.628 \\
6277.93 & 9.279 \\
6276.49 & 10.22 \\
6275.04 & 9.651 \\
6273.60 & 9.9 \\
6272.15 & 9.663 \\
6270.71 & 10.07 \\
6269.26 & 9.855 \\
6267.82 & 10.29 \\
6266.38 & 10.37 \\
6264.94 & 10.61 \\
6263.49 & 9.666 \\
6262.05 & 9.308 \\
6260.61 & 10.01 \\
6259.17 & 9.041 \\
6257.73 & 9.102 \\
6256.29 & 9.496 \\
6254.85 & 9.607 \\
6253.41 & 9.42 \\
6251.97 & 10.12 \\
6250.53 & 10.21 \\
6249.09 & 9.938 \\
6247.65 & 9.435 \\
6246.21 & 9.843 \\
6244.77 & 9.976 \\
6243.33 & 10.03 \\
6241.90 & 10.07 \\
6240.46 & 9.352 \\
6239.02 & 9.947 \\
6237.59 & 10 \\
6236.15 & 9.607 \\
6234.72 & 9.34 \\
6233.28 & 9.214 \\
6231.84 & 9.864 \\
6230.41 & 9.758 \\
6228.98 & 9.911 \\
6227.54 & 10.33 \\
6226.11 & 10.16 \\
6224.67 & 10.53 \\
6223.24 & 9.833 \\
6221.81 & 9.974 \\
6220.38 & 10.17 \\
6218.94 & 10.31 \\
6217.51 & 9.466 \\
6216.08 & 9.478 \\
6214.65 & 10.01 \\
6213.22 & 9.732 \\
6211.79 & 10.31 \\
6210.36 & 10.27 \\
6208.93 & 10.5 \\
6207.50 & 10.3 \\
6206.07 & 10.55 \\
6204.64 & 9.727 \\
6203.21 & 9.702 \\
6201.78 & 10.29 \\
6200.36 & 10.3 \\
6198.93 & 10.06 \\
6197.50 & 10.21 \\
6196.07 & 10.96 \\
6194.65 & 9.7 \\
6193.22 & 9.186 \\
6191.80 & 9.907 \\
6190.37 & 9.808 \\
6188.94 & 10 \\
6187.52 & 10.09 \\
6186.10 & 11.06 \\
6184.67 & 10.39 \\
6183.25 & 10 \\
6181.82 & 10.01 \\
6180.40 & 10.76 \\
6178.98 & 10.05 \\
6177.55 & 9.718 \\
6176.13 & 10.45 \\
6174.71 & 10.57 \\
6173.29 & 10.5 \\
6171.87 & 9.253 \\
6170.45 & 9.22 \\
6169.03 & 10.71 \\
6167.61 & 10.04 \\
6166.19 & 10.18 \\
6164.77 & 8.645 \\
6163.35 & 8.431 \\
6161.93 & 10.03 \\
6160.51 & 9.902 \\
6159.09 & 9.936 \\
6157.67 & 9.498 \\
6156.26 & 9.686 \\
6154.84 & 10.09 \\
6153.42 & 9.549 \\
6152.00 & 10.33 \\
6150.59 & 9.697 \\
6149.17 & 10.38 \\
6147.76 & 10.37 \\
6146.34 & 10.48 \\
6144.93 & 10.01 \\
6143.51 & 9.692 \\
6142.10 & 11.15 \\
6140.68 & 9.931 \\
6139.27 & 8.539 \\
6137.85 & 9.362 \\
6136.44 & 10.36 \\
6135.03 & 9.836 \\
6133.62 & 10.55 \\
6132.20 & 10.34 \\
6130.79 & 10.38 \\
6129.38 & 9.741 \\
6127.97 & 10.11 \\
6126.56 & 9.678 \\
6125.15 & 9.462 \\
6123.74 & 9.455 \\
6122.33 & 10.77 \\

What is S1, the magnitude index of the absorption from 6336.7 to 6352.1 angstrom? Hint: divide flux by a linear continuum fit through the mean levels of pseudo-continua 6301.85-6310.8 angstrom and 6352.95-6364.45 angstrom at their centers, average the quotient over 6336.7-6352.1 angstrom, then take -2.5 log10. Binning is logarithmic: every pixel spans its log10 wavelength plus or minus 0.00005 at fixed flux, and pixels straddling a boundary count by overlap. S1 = -0.01 mag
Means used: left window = 10.2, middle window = 9.97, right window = 9.79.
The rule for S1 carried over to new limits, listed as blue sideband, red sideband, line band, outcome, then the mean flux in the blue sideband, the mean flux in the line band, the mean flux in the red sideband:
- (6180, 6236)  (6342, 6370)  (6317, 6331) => 0.04 mag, 10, 9.5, 9.81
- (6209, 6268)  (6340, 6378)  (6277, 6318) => -0.02 mag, 9.86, 10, 9.85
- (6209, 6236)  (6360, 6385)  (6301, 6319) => -0.03 mag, 9.93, 10.1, 9.82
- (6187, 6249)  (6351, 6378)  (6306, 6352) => 0.00 mag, 9.96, 9.89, 9.83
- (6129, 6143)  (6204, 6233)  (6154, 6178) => 0.02 mag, 10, 9.82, 10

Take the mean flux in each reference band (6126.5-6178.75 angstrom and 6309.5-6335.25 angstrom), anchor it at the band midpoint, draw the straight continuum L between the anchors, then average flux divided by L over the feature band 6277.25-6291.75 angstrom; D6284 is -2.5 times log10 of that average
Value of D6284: -0.01 mag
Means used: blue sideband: 9.93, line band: 9.94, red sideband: 9.77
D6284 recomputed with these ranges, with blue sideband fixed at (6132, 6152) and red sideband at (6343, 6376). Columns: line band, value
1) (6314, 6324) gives 0.02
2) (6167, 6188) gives -0.02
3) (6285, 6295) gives -0.03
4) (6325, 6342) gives 0.00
